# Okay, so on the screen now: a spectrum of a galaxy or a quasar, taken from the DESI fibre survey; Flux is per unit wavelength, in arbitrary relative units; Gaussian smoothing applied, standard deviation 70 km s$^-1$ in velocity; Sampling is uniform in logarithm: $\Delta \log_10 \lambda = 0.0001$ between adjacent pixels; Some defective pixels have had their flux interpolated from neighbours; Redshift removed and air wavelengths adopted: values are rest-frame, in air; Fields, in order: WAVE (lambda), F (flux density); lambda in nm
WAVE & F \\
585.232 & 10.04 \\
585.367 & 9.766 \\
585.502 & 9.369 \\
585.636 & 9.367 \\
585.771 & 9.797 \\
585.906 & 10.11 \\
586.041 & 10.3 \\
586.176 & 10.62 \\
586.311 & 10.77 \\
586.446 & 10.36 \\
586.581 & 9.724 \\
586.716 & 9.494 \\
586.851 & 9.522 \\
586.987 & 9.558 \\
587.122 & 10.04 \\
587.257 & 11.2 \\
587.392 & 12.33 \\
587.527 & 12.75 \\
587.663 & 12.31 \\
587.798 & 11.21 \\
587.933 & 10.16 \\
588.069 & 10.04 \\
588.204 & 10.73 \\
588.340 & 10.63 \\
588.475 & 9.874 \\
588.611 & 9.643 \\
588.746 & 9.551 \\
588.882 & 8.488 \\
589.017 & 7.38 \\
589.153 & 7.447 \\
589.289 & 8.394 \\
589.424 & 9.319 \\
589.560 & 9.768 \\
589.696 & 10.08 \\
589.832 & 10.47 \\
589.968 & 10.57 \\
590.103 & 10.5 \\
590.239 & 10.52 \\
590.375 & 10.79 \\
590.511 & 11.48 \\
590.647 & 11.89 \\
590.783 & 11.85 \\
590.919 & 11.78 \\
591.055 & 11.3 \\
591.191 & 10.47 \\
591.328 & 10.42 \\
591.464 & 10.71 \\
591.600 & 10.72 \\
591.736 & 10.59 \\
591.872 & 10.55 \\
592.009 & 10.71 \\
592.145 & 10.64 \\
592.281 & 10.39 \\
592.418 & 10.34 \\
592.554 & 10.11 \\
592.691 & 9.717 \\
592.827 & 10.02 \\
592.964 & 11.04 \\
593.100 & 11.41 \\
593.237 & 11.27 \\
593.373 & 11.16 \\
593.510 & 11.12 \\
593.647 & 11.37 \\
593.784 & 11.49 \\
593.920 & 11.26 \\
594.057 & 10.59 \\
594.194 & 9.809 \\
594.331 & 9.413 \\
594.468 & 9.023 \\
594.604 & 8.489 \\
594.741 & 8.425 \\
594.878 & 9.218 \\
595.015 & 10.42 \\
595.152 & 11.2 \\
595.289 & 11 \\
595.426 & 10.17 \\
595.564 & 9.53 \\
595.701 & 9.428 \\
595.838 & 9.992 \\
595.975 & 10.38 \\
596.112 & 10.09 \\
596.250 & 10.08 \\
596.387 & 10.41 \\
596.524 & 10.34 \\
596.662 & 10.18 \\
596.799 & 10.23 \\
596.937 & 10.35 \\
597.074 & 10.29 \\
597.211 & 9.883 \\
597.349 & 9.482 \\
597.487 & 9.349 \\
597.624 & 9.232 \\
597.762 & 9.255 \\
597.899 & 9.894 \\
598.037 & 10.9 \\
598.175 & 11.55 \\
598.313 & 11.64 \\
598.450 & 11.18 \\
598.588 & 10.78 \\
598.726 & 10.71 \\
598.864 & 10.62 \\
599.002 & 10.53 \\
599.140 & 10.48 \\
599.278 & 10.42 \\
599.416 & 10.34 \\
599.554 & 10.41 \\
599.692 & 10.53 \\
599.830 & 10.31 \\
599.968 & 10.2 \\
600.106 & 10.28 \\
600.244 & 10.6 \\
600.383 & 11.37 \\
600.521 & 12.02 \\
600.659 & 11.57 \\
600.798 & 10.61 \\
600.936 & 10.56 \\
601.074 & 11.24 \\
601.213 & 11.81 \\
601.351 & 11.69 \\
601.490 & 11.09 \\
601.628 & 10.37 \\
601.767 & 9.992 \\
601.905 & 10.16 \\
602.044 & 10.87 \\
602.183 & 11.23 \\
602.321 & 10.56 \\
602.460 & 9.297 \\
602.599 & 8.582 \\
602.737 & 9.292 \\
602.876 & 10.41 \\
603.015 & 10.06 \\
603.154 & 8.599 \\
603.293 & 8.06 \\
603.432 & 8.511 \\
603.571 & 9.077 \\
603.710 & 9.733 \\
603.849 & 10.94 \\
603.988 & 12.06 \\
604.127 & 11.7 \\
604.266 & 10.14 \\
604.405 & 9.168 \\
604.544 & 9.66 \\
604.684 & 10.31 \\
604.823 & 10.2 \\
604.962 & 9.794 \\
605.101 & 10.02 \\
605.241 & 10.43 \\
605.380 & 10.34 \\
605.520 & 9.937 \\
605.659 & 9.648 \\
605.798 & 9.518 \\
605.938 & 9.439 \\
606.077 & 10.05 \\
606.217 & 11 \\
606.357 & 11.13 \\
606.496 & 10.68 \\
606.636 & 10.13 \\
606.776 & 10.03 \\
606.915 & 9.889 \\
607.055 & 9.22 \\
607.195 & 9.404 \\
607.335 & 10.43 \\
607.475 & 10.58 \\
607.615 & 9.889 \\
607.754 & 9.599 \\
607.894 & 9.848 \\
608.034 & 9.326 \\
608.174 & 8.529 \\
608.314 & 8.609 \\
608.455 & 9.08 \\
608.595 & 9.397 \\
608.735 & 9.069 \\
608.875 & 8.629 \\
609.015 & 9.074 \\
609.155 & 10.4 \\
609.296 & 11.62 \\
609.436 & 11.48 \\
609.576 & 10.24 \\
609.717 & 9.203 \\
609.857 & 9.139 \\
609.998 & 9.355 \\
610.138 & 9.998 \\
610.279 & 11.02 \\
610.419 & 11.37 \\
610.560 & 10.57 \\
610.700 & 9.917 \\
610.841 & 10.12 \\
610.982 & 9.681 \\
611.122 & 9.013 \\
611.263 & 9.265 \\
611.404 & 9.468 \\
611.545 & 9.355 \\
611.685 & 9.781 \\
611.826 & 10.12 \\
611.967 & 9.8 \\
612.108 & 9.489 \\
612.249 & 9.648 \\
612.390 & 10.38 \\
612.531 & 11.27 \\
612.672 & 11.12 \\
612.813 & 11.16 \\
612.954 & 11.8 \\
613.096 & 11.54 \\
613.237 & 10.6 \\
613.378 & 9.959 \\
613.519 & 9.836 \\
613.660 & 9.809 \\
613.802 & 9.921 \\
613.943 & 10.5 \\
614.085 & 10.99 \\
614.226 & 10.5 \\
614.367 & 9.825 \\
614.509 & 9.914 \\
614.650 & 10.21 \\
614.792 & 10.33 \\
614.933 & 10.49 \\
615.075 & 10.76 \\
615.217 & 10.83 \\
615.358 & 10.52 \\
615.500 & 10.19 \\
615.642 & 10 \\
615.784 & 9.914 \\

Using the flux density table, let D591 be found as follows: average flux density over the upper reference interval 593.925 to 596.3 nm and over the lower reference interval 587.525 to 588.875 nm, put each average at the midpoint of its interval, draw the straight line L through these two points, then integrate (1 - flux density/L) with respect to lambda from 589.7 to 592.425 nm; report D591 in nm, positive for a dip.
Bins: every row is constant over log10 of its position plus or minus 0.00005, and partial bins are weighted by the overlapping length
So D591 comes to -0.16 nm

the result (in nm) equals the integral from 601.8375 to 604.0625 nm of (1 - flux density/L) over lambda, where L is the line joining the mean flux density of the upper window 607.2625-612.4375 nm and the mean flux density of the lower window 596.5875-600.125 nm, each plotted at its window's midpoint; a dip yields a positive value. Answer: 0.06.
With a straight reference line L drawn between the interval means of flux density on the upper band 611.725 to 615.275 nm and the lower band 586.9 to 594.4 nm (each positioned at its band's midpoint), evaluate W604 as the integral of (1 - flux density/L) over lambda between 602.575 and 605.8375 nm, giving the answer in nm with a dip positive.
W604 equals 0.18 nm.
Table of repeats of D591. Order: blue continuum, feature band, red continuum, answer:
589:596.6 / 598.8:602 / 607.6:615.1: -0.17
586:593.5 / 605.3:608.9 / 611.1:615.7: 0.19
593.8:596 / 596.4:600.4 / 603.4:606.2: -0.16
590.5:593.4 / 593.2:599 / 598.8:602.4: 0.29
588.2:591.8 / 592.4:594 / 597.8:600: -0.08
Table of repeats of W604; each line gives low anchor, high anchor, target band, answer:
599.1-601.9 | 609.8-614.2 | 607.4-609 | 0.17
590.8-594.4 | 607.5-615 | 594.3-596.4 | 0.16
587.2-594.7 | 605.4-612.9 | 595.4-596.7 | 0.03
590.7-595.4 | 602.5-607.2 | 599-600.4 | -0.04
